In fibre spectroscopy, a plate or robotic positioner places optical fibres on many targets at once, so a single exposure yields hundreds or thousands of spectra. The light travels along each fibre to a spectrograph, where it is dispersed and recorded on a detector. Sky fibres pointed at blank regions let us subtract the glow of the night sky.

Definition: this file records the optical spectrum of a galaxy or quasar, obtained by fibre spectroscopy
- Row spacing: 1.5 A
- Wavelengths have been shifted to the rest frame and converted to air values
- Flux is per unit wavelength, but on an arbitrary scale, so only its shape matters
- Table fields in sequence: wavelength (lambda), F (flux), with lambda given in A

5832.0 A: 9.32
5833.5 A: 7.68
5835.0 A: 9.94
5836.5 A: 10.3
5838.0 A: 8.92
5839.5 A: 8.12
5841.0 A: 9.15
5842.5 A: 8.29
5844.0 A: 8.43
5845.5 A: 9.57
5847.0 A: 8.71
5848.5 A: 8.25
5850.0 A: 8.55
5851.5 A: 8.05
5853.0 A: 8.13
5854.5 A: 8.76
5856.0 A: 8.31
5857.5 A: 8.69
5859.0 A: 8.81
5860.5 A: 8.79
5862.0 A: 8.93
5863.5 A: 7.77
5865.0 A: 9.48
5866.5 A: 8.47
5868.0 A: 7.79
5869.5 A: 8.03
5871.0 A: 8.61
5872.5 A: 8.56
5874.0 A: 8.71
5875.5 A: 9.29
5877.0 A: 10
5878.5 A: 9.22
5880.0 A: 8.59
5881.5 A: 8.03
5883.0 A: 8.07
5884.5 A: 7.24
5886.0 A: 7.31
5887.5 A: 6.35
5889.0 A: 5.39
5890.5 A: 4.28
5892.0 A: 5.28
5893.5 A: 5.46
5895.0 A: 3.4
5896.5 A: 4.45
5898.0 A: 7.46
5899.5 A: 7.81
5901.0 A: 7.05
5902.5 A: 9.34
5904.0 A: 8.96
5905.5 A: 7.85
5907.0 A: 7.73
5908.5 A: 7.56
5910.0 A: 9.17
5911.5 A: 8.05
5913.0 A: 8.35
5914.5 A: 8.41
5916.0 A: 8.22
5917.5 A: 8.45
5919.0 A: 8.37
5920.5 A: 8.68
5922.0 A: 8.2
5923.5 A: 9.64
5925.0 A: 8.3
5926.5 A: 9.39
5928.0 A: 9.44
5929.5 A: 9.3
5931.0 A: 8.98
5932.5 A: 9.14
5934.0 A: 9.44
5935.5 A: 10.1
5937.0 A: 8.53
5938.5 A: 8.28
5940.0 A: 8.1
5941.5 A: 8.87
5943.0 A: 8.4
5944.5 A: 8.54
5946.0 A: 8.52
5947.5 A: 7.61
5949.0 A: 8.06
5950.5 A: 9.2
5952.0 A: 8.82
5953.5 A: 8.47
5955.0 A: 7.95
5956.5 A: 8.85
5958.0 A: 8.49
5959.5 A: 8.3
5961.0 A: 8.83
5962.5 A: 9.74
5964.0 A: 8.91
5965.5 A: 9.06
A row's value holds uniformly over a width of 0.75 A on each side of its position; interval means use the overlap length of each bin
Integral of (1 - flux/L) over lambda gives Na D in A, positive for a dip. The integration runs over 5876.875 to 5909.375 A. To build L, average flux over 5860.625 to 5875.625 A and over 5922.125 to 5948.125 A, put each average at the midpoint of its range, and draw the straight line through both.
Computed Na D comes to 5.91 A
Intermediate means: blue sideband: 8.54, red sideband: 8.85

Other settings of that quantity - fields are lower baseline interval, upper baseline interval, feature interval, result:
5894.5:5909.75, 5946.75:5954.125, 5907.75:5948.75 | -4.0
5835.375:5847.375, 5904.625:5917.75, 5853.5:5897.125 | 4.8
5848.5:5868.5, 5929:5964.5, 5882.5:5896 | 4.4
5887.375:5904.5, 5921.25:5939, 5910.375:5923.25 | -0.7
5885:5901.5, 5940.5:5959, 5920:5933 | -2.9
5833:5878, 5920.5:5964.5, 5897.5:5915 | 1.2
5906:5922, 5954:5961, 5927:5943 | -1.2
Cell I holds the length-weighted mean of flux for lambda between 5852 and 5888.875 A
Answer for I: 8.36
